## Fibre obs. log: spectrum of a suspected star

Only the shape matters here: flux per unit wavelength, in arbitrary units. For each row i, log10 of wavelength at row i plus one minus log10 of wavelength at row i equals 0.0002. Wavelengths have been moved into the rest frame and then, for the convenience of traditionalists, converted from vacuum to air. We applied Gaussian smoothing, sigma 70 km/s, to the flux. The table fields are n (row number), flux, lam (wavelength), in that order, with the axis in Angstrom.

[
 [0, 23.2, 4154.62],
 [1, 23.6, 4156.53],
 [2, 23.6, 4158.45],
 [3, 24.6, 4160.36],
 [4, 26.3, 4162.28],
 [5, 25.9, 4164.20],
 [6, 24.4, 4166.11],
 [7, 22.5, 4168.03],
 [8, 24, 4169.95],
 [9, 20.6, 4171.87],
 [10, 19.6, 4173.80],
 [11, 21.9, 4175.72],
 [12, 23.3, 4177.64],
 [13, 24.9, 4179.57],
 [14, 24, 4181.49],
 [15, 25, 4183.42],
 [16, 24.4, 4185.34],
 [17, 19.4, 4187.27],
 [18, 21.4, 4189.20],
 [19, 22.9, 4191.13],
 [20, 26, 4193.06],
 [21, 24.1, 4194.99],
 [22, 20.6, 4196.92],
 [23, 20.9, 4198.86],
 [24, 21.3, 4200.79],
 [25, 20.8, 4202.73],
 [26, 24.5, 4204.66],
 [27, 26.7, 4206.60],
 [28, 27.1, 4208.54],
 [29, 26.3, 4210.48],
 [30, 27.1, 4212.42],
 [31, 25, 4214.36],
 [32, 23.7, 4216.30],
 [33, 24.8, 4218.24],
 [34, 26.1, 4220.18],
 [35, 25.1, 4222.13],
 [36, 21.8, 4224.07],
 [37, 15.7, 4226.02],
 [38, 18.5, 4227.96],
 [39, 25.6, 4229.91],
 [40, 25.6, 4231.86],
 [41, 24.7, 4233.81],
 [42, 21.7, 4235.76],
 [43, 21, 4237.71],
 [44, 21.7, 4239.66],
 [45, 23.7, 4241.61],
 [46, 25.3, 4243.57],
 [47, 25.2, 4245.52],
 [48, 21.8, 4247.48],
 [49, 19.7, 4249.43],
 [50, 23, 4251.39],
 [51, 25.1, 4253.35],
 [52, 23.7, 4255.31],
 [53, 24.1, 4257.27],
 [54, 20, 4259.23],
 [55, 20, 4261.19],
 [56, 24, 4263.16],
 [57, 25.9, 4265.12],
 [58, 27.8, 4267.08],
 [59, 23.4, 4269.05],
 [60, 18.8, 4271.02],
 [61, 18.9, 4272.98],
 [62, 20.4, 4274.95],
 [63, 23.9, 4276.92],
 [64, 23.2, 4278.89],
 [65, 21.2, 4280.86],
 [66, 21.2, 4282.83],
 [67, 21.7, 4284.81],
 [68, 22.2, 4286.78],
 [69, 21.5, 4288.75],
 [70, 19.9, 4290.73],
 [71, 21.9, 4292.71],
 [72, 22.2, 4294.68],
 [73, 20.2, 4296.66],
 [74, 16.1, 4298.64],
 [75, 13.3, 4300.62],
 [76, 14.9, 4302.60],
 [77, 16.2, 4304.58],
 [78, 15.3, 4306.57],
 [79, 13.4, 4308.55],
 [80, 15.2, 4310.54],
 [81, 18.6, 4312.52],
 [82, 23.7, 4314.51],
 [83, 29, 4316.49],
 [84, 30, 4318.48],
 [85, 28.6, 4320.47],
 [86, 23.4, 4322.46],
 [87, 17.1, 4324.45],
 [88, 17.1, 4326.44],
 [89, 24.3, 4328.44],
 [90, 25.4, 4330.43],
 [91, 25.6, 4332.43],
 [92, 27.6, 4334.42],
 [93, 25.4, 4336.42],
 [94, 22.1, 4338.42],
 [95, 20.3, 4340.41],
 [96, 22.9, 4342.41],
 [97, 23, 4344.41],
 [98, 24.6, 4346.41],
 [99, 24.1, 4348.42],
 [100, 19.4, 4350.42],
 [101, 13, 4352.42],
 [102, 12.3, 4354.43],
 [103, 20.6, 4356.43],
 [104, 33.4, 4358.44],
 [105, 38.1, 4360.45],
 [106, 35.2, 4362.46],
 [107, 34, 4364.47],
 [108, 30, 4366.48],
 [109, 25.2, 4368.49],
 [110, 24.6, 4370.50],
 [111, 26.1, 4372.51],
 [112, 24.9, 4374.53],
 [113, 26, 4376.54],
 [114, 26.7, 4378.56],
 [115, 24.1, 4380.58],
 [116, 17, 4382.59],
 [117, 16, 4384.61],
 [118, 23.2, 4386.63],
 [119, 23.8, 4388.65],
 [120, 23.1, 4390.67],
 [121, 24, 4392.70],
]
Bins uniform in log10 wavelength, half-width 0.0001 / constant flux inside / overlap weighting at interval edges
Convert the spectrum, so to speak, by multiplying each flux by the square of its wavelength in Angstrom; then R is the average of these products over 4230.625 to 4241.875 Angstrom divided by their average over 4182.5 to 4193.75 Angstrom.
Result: 1.02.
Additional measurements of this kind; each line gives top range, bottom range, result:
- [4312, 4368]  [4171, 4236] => 1.13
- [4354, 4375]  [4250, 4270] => 1.25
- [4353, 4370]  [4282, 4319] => 1.47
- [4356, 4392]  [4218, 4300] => 1.24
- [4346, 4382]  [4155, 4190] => 1.20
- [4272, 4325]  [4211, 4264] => 0.91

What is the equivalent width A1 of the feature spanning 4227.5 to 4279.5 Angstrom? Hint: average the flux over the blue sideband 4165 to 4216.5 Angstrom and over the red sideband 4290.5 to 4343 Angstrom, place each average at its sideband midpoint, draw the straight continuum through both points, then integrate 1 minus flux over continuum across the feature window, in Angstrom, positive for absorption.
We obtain -1.41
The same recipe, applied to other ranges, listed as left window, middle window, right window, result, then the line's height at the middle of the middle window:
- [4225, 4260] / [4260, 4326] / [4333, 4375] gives 7.6 Angstrom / 23.7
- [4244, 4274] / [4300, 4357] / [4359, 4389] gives 9.3 Angstrom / 25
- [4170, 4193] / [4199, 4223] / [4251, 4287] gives -2.2 Angstrom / 22.6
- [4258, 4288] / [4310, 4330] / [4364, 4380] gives 1.2 Angstrom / 24.4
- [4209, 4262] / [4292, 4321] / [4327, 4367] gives 5.4 Angstrom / 24.3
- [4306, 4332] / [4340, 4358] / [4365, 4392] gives 2.0 Angstrom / 23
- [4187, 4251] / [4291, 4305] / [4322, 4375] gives 3.5 Angstrom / 24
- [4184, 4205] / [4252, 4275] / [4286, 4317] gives -3.1 Angstrom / 20.1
